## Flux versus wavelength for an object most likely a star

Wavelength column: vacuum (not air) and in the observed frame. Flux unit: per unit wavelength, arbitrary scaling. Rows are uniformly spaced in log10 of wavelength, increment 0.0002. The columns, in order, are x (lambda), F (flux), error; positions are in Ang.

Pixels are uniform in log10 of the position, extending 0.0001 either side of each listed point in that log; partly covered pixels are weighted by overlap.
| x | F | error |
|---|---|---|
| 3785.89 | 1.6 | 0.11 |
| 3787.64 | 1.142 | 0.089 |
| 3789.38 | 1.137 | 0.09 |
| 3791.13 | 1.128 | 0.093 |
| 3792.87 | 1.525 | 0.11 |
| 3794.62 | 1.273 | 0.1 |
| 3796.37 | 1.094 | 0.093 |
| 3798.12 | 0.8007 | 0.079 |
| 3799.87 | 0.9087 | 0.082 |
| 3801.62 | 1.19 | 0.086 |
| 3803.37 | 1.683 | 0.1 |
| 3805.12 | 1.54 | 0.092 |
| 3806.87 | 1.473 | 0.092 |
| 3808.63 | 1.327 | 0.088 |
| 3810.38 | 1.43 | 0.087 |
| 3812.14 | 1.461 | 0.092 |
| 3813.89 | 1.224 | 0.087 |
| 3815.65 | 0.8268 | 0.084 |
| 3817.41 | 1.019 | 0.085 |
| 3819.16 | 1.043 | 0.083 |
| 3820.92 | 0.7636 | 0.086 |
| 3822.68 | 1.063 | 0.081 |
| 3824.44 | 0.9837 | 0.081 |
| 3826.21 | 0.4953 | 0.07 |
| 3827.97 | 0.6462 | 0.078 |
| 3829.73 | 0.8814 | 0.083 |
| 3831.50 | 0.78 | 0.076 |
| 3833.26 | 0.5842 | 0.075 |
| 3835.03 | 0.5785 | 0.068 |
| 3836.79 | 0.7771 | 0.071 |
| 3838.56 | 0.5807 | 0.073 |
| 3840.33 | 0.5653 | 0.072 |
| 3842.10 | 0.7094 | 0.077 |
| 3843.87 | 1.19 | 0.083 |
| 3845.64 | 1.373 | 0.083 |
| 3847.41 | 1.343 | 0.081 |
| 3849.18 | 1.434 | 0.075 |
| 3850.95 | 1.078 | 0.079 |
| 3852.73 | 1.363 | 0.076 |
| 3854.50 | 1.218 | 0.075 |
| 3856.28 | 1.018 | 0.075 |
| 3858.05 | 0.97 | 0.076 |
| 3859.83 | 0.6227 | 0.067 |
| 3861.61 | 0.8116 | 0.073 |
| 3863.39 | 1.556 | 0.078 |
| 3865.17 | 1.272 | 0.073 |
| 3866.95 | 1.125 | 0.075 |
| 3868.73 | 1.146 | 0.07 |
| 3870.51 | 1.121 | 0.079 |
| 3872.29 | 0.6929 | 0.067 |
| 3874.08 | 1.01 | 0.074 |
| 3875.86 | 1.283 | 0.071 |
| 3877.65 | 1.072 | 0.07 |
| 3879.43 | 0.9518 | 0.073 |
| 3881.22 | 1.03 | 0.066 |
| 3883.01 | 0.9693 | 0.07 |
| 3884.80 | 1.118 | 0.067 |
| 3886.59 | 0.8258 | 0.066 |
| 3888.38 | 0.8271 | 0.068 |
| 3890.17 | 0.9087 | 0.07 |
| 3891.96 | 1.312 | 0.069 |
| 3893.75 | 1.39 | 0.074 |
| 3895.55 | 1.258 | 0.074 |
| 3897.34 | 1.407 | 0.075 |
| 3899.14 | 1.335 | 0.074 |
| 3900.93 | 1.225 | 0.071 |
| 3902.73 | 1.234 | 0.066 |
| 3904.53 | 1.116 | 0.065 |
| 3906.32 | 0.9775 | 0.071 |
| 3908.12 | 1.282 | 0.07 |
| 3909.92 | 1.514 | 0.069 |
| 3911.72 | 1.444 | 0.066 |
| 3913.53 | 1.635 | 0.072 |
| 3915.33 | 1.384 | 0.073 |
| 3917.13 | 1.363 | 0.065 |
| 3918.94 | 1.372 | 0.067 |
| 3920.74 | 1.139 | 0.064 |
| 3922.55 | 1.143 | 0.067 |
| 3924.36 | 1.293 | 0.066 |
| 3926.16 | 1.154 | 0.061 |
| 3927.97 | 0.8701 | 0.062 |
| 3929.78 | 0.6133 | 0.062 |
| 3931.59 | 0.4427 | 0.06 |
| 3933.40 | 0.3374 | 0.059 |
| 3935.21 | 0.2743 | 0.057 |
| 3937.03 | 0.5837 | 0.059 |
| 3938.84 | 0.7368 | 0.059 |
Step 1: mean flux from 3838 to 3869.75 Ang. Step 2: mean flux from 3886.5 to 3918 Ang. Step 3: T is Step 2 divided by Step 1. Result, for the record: 1.2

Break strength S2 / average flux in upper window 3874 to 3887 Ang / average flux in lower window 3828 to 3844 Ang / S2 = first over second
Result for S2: 1.5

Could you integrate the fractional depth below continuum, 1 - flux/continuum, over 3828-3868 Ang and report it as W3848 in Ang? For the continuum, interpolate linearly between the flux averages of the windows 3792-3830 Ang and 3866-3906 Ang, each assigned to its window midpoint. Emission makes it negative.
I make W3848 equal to 4.61 Ang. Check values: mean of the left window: 1.12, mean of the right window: 1.11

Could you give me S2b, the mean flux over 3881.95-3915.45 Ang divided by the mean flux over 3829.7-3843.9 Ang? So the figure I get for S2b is 1.73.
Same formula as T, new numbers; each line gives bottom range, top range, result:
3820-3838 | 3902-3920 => 1.77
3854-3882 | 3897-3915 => 1.25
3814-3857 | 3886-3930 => 1.30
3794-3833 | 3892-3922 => 1.22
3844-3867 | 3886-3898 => 0.97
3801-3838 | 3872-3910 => 1.09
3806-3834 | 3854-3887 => 1.04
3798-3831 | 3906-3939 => 0.95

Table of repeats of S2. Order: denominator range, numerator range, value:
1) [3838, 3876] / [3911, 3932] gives 1.09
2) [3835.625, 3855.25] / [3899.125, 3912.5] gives 1.20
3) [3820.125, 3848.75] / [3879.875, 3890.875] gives 1.12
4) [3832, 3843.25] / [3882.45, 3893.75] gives 1.58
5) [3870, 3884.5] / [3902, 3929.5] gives 1.23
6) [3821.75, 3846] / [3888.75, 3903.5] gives 1.58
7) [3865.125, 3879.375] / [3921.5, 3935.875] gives 0.73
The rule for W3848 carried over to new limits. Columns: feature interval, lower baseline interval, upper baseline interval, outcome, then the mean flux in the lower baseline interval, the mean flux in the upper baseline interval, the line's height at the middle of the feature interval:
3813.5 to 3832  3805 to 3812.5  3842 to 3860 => 6.4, 1.43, 1.16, 1.34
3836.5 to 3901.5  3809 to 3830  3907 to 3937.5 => -3.5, 0.998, 1.05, 1.03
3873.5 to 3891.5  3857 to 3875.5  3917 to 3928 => 1.3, 1.04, 1.2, 1.09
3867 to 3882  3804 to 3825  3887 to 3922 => 2.4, 1.19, 1.26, 1.24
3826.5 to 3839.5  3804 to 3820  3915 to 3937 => 5.7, 1.27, 0.922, 1.2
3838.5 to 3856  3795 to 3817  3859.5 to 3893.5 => 0.3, 1.24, 1.05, 1.13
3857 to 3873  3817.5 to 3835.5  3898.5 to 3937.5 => -2.1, 0.797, 1.08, 0.917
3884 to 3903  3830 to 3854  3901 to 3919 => 1.1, 0.954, 1.33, 1.24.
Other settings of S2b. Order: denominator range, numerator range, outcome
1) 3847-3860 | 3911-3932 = 1.01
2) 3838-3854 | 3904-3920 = 1.24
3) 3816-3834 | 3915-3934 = 1.22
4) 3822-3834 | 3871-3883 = 1.30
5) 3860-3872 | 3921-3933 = 0.81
